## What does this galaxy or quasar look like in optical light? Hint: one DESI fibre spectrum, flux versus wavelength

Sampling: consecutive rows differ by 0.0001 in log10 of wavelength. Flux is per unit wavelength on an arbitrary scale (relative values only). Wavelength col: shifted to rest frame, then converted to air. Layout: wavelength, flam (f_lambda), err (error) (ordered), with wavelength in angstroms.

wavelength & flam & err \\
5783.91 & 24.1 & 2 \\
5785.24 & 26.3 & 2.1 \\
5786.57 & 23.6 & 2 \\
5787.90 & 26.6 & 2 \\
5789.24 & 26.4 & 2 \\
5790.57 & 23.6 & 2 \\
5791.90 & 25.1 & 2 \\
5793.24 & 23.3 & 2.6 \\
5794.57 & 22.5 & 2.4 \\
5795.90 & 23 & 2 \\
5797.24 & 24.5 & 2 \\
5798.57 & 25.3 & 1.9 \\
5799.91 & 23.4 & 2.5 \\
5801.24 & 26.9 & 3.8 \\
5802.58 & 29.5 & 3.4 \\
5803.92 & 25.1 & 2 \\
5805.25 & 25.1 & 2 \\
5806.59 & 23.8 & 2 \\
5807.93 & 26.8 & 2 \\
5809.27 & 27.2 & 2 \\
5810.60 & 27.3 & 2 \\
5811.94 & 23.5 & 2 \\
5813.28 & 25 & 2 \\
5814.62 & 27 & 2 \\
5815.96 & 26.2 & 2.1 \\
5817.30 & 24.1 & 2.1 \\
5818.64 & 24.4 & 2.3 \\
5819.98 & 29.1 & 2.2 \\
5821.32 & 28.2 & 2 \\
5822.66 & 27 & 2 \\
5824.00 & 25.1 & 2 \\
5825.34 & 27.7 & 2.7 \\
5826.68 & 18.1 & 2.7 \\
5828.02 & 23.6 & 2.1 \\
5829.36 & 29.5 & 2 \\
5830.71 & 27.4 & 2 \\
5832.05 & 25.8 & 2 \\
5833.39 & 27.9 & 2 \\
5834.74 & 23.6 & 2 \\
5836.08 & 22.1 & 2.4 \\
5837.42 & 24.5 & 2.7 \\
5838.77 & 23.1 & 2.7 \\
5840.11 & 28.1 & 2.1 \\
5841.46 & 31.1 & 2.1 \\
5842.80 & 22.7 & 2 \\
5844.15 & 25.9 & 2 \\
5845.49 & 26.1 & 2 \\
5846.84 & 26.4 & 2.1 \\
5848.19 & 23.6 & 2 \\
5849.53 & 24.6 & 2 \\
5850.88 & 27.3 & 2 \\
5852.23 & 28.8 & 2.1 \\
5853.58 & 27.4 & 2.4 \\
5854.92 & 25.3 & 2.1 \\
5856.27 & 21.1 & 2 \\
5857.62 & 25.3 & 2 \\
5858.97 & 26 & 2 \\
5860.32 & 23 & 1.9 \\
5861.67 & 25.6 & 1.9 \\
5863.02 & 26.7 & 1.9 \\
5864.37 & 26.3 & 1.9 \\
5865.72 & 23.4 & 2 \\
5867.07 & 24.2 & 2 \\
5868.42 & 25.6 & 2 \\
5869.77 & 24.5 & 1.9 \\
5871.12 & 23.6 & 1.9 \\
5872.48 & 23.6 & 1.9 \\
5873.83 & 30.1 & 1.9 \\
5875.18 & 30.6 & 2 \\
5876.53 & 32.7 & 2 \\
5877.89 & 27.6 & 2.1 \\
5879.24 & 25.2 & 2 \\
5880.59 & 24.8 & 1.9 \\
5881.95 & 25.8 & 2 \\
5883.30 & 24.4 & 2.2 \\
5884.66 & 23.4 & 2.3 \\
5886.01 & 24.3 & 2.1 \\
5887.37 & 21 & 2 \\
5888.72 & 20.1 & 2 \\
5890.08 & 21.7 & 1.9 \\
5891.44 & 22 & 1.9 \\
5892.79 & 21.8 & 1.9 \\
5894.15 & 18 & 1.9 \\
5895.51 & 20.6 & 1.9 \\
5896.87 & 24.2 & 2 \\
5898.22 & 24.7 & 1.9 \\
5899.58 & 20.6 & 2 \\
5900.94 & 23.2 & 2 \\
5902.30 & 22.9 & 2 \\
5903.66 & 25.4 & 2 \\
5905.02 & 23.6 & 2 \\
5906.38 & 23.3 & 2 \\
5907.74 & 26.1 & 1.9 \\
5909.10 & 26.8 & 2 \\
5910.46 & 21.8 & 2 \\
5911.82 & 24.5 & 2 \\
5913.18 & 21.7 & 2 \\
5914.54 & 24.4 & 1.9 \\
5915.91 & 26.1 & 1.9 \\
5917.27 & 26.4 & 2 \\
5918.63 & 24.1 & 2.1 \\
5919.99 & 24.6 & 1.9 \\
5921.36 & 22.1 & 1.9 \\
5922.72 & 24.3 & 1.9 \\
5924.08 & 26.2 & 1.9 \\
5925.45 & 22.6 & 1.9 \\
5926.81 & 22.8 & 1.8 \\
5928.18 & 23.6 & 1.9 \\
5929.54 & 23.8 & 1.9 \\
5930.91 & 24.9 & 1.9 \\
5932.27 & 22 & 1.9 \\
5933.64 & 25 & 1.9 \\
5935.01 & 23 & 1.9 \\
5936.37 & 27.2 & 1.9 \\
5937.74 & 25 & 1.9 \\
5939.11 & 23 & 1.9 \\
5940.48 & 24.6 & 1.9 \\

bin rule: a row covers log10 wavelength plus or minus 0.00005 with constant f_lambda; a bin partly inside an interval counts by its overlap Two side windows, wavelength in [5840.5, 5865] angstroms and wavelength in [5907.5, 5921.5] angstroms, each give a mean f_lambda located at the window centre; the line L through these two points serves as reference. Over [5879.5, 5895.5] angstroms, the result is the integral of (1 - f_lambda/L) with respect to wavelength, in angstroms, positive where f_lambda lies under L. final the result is 1.6 angstroms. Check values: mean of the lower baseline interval 25.8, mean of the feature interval 22.5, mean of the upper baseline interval 24.5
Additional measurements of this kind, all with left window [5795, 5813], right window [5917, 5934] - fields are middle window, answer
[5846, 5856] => -0.5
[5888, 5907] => 1.6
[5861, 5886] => -1.4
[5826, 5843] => -0.1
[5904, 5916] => 0.0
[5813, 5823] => -0.5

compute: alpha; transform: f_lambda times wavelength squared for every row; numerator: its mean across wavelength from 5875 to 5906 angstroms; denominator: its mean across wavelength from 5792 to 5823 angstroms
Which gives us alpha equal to 0.96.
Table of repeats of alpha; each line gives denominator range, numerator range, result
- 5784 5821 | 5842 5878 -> 1.04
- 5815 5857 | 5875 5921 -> 0.95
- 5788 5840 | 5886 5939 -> 0.96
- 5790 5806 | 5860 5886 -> 1.07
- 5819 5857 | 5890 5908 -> 0.90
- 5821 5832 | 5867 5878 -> 1.07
